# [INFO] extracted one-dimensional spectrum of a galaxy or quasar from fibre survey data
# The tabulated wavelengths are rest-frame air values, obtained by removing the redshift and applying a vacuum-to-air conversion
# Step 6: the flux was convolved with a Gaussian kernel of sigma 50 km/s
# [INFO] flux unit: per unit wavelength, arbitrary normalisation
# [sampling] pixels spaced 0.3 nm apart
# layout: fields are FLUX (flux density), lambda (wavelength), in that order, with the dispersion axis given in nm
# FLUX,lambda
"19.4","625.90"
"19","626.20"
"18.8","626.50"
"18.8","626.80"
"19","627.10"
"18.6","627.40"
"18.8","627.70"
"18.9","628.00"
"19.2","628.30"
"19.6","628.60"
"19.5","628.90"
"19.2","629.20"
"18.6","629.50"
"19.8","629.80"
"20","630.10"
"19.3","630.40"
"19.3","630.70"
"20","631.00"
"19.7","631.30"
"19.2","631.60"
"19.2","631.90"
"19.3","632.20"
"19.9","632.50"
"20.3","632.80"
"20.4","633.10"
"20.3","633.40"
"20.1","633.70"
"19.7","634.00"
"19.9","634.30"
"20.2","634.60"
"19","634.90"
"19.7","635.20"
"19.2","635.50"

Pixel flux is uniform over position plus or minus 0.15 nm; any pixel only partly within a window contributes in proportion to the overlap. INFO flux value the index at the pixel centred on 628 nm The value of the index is 18.9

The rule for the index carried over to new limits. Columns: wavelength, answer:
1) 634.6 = 20.2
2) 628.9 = 19.5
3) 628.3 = 19.2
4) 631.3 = 19.7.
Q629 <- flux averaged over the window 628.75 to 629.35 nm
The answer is 19.3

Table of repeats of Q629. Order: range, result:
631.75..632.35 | 19.2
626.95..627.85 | 18.8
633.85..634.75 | 19.9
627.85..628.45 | 19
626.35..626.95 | 18.8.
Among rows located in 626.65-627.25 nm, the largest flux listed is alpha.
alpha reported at 19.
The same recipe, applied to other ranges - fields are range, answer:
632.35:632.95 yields 20.3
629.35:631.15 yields 20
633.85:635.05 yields 20.2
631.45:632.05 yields 19.2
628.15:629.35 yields 19.6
